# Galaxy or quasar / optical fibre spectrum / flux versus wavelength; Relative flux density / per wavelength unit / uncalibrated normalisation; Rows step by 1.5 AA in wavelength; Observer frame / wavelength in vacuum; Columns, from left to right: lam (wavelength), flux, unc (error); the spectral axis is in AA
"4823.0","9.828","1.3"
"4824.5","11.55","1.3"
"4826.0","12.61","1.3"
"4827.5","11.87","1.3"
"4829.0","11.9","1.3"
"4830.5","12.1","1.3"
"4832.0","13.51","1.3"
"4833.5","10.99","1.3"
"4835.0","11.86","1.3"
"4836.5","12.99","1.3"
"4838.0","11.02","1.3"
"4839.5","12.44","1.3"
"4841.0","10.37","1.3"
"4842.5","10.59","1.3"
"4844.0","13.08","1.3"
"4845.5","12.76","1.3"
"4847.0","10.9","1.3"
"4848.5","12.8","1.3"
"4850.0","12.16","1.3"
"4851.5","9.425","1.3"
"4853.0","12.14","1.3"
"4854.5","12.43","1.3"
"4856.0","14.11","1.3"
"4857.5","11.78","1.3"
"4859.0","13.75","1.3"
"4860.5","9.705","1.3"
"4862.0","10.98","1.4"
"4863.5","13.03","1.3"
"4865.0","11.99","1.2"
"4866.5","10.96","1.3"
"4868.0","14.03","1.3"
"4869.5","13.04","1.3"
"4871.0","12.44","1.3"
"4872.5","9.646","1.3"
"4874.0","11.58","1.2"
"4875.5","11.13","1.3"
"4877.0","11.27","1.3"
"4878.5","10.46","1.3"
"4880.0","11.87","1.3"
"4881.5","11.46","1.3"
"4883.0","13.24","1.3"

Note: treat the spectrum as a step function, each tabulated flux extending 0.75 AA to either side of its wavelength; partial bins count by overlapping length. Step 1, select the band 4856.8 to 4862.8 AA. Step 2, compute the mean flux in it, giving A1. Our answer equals 11.6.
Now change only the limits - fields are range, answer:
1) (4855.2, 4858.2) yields 13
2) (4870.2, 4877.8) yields 11.2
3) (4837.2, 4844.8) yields 11.5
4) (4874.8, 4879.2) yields 11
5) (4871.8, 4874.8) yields 10.6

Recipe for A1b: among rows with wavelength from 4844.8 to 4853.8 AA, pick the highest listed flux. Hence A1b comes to 12.8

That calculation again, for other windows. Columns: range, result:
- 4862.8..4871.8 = 14.03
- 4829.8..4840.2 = 13.51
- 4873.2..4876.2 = 11.58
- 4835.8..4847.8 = 13.08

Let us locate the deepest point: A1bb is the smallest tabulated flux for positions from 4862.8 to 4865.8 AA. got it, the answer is 11.99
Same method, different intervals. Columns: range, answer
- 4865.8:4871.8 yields 10.96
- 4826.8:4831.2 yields 11.87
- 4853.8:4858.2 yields 11.78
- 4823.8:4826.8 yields 11.55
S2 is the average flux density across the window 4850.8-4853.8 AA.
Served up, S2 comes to 10.8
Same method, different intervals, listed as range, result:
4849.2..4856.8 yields 12.1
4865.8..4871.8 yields 12.6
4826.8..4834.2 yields 12.1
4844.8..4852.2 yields 11.6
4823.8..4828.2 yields 12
